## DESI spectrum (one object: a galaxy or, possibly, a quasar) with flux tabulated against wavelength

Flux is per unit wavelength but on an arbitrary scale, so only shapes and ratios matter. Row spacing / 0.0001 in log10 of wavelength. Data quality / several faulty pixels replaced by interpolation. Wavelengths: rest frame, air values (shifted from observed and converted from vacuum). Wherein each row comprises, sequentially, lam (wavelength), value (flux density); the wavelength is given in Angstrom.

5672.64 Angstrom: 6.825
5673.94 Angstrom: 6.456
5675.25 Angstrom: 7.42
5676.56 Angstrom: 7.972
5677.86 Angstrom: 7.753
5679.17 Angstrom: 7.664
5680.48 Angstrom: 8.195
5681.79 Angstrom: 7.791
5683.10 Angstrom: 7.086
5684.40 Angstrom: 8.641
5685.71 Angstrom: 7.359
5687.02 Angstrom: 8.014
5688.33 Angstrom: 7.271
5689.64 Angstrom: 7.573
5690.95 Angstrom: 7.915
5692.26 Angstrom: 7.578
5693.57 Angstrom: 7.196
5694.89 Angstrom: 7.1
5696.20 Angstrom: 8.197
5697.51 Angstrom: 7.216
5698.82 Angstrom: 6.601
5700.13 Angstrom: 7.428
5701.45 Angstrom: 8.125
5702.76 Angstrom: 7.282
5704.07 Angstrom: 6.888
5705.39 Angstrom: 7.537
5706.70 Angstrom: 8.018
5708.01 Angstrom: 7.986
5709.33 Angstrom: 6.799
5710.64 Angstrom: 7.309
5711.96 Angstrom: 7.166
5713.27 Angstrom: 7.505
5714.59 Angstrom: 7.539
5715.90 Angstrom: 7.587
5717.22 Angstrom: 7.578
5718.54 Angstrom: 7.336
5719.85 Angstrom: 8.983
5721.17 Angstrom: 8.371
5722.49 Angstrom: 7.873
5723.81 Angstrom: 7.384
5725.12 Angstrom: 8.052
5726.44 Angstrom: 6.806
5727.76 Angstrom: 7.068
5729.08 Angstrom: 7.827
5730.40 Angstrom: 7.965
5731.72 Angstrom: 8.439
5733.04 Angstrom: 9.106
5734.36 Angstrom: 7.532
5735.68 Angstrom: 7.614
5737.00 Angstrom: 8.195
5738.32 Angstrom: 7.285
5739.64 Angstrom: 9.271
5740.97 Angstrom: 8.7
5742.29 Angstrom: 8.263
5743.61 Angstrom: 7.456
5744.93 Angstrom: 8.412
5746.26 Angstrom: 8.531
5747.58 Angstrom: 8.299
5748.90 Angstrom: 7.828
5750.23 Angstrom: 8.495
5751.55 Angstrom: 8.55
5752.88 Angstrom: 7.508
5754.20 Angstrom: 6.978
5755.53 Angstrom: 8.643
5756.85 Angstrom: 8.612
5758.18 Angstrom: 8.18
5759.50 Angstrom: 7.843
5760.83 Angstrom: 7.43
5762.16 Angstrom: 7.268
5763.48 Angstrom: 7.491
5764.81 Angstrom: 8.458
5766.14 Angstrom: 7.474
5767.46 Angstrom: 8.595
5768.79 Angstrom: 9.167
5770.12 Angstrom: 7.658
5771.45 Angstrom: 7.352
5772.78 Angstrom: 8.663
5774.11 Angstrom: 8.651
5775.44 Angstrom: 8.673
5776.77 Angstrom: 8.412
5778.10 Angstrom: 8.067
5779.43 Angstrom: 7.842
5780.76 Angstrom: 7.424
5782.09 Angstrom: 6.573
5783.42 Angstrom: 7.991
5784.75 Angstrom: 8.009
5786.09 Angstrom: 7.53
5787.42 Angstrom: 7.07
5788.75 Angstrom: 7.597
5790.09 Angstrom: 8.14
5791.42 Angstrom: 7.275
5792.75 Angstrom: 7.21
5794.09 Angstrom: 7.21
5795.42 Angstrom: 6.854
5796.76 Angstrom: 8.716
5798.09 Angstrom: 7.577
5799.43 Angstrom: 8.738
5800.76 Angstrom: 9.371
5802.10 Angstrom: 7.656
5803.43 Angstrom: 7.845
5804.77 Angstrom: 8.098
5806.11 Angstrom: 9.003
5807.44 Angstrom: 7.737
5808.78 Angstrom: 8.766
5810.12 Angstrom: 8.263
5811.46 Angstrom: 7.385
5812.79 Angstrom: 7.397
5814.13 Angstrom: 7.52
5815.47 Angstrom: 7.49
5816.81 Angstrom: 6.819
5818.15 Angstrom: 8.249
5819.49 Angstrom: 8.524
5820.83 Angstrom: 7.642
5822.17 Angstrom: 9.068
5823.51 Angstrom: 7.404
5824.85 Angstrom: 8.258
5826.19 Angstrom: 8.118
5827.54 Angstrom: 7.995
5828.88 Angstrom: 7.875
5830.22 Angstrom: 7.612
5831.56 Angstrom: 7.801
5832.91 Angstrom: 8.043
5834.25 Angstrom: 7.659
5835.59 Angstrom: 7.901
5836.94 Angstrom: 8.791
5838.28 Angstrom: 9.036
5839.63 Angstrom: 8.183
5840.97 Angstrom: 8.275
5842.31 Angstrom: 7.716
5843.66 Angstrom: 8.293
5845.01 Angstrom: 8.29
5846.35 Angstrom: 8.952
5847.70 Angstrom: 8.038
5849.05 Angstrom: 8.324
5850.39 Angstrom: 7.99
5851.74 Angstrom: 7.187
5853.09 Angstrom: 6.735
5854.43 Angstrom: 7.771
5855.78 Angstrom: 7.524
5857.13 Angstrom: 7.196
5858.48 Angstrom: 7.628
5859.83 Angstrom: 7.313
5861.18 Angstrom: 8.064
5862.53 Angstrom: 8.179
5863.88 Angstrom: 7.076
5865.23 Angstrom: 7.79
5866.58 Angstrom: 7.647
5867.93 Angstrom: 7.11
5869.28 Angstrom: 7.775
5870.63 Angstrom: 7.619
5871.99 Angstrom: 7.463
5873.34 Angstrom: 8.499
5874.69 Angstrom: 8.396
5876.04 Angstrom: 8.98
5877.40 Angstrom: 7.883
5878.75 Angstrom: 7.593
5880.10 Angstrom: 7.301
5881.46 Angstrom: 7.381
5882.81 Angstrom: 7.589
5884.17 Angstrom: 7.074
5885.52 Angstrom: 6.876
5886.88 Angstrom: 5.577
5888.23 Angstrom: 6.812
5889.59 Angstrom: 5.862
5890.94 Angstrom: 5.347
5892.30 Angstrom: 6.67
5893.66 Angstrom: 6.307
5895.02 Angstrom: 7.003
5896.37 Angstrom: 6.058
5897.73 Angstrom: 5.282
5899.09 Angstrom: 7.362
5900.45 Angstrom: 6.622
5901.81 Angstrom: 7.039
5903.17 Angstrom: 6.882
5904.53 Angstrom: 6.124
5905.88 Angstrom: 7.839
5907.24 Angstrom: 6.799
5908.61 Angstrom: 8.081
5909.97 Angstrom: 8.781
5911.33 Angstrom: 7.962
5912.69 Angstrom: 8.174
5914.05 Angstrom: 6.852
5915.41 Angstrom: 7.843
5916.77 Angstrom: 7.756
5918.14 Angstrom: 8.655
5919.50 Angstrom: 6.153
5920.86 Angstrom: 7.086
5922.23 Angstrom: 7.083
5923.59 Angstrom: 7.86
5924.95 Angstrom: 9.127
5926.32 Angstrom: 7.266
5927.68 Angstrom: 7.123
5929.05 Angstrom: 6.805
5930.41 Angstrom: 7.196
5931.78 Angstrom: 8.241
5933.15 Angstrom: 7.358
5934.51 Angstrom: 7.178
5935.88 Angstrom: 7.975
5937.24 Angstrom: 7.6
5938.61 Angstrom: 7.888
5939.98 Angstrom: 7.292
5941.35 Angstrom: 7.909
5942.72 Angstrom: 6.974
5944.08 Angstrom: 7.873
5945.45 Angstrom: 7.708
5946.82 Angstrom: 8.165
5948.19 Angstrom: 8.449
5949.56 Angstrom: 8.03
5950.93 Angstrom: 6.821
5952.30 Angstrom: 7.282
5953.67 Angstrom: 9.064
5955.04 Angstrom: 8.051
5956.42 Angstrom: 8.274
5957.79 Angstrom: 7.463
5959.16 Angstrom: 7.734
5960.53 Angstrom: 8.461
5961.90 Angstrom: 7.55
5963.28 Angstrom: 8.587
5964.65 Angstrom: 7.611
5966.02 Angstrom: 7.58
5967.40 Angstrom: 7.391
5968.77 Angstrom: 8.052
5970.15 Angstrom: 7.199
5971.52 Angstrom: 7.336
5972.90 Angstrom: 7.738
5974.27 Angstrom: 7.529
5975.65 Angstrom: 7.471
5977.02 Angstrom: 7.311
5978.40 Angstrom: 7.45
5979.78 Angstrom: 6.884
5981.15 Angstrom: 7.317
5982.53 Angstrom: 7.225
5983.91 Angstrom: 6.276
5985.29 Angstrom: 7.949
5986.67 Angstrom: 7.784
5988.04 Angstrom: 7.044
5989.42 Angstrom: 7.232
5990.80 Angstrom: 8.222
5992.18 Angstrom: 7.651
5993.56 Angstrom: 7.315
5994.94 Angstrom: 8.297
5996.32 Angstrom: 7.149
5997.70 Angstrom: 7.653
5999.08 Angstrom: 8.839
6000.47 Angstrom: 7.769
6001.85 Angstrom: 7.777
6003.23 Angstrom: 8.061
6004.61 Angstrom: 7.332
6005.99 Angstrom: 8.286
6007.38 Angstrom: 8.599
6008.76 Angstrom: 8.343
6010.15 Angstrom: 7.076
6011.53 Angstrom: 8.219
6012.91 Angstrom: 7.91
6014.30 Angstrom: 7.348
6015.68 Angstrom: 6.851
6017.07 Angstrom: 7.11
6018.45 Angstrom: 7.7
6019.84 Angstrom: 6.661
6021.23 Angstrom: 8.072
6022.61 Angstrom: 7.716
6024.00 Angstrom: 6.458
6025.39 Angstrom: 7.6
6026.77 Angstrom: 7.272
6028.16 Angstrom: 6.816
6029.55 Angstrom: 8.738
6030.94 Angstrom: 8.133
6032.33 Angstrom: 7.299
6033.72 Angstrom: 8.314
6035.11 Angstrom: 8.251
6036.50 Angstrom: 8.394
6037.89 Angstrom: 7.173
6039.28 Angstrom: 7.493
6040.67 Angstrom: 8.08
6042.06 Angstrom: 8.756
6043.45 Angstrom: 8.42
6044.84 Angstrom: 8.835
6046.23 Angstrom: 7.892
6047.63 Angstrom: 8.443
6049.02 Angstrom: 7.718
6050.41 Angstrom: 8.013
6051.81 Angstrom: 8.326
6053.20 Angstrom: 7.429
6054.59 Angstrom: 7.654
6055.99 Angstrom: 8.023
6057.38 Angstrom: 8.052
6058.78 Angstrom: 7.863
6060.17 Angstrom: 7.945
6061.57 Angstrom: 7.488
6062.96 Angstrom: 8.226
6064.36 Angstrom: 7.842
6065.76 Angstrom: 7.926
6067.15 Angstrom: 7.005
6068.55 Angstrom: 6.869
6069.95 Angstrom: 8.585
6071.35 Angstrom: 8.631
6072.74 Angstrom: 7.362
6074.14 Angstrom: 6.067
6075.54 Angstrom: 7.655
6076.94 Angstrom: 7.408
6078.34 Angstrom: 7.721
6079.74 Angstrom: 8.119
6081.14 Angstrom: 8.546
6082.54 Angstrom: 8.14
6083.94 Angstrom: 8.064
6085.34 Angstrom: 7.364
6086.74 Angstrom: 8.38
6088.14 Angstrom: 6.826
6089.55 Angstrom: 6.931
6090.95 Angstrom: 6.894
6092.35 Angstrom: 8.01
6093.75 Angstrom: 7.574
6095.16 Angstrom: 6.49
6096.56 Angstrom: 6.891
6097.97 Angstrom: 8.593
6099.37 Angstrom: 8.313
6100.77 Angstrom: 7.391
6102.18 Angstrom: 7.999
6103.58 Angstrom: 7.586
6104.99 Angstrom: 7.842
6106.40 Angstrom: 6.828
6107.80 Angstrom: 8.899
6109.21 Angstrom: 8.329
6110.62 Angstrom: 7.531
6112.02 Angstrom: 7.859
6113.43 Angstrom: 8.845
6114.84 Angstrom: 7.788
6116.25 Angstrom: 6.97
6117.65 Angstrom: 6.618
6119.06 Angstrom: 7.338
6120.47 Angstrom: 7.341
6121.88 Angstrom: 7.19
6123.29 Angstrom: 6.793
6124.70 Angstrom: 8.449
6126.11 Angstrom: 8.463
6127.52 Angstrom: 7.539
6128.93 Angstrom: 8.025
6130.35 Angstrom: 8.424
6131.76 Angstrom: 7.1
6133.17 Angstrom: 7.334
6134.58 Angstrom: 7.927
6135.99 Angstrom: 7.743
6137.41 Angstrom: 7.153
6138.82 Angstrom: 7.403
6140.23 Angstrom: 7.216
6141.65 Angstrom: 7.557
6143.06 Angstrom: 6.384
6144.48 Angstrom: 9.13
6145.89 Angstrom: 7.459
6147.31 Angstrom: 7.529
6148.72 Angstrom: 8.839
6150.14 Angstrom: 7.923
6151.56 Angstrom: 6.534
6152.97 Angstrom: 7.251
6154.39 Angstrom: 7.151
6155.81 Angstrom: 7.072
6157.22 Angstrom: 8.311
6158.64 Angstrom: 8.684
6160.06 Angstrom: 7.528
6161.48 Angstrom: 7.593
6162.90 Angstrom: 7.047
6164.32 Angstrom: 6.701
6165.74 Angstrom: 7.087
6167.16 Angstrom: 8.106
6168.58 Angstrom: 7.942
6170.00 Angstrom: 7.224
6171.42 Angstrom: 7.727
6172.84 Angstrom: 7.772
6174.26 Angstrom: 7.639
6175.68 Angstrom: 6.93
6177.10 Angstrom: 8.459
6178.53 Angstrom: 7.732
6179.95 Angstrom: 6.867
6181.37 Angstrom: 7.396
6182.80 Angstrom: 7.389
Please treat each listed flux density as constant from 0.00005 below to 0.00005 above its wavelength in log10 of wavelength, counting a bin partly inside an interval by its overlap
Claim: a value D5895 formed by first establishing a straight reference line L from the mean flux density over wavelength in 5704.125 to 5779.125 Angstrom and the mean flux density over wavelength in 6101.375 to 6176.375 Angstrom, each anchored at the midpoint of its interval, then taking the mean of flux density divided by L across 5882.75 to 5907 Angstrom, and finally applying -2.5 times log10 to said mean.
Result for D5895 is 0.19 mag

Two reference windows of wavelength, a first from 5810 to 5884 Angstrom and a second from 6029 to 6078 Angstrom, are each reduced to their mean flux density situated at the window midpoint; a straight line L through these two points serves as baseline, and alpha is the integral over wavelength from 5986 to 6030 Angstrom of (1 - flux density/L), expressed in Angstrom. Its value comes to 1.3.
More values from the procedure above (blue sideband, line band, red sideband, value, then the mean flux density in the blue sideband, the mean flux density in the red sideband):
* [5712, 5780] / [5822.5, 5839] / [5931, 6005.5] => -0.4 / 8.01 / 7.67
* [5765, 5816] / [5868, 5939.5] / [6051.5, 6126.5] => 4.8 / 7.93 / 7.68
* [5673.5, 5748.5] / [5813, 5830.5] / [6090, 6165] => -0.4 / 7.73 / 7.61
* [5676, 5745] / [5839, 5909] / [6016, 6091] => 3.4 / 7.73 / 7.76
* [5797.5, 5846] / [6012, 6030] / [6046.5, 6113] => 1.0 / 8.07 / 7.74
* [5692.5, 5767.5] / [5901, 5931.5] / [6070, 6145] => 1.0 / 7.8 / 7.65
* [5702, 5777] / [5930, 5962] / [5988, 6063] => 0.2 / 7.93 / 7.81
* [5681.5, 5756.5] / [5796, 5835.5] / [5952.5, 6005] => -1.4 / 7.78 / 7.67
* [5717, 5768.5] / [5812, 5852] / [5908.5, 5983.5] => -0.9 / 8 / 7.66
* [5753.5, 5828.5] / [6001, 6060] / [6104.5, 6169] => -0.8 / 7.93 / 7.62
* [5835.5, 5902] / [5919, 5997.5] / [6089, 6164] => -0.8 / 7.46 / 7.61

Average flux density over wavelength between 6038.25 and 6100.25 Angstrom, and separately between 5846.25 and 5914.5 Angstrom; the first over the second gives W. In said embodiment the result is 1.06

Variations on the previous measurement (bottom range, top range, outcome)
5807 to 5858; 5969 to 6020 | 0.95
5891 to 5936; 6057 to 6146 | 1.06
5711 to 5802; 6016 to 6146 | 0.97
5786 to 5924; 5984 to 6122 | 1.01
